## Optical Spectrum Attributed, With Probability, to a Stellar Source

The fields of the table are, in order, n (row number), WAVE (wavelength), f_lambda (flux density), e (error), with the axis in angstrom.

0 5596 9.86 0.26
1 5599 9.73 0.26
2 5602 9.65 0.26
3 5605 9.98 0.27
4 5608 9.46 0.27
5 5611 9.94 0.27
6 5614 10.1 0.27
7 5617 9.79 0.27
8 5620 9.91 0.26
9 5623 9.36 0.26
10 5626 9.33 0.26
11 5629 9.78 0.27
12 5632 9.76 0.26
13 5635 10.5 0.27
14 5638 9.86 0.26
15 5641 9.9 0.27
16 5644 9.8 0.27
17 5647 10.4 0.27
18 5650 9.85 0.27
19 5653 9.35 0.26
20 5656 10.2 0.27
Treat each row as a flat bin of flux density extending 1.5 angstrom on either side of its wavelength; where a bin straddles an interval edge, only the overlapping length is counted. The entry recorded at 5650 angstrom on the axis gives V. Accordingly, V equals 9.85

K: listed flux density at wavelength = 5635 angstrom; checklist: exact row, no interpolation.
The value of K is 10.5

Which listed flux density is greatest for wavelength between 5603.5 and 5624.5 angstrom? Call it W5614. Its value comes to 10.1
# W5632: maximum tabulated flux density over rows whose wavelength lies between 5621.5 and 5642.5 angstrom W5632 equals 10.5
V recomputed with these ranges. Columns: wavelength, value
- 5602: 9.65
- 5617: 9.79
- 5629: 9.78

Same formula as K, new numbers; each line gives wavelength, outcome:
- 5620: 9.91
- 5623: 9.36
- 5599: 9.73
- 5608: 9.46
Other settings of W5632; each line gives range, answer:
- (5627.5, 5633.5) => 9.78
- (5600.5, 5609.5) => 9.98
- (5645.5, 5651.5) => 10.4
